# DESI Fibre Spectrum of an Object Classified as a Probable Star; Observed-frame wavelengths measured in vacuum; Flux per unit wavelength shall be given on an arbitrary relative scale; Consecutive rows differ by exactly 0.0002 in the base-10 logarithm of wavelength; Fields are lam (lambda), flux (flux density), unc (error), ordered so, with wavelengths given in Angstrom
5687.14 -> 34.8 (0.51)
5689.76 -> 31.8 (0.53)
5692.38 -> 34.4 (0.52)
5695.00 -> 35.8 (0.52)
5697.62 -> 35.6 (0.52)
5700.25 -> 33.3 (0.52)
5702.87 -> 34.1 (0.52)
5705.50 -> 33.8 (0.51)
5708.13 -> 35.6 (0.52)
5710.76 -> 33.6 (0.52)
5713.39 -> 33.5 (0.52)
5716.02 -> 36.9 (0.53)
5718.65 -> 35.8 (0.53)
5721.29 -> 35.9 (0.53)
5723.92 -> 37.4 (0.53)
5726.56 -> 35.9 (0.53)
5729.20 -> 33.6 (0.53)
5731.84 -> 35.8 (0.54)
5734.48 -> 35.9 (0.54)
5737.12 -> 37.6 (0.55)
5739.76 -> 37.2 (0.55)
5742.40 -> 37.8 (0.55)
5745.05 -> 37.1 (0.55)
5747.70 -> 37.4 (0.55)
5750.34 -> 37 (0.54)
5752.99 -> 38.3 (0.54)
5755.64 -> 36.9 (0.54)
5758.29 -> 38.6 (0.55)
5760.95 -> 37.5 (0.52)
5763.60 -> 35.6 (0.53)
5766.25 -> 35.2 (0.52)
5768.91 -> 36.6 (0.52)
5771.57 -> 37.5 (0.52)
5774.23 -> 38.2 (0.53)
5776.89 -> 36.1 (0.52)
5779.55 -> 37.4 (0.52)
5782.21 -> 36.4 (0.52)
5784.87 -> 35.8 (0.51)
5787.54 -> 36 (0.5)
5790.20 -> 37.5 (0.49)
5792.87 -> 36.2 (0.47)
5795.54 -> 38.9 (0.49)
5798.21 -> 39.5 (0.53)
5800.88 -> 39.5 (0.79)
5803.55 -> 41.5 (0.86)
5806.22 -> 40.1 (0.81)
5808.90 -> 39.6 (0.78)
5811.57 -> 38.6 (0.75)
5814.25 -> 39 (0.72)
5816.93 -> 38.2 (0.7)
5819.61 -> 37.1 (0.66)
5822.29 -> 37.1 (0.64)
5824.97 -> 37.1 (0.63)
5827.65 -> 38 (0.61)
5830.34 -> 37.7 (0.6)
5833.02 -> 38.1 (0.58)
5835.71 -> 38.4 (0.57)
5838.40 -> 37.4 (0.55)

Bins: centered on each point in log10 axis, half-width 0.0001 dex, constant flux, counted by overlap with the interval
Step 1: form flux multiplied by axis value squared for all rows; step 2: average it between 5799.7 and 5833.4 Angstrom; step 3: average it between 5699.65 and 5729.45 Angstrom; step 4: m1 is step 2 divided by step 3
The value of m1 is 1.1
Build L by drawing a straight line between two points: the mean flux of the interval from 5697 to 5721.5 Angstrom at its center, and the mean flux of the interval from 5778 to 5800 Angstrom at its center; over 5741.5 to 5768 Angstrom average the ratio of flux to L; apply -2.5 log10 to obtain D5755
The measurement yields -0.03 mag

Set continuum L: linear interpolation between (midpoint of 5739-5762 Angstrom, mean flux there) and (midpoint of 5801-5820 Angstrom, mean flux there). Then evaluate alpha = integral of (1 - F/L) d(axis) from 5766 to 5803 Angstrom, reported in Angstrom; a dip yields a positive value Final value 1.1 Angstrom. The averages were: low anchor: 37.5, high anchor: 39.3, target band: 37.3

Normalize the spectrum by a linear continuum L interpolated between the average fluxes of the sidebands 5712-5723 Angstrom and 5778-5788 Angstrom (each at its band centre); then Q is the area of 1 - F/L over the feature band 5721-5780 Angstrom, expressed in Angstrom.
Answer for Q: -1.3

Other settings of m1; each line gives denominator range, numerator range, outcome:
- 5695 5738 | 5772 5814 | 1.11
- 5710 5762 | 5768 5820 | 1.06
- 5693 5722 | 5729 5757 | 1.07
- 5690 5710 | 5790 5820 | 1.17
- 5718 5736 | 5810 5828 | 1.09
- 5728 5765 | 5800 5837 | 1.07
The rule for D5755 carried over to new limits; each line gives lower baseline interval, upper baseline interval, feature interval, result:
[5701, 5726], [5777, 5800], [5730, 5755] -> -0.033 mag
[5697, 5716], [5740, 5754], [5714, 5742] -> -0.006 mag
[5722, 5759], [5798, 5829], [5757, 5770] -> 0.022 mag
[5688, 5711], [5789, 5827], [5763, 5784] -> 0.016 mag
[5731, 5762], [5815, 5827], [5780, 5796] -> 0.020 mag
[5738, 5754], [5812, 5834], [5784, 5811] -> -0.023 mag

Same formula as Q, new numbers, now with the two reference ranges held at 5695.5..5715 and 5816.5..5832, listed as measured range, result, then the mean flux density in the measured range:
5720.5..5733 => -0.29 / 35.7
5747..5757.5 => -0.55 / 37.5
